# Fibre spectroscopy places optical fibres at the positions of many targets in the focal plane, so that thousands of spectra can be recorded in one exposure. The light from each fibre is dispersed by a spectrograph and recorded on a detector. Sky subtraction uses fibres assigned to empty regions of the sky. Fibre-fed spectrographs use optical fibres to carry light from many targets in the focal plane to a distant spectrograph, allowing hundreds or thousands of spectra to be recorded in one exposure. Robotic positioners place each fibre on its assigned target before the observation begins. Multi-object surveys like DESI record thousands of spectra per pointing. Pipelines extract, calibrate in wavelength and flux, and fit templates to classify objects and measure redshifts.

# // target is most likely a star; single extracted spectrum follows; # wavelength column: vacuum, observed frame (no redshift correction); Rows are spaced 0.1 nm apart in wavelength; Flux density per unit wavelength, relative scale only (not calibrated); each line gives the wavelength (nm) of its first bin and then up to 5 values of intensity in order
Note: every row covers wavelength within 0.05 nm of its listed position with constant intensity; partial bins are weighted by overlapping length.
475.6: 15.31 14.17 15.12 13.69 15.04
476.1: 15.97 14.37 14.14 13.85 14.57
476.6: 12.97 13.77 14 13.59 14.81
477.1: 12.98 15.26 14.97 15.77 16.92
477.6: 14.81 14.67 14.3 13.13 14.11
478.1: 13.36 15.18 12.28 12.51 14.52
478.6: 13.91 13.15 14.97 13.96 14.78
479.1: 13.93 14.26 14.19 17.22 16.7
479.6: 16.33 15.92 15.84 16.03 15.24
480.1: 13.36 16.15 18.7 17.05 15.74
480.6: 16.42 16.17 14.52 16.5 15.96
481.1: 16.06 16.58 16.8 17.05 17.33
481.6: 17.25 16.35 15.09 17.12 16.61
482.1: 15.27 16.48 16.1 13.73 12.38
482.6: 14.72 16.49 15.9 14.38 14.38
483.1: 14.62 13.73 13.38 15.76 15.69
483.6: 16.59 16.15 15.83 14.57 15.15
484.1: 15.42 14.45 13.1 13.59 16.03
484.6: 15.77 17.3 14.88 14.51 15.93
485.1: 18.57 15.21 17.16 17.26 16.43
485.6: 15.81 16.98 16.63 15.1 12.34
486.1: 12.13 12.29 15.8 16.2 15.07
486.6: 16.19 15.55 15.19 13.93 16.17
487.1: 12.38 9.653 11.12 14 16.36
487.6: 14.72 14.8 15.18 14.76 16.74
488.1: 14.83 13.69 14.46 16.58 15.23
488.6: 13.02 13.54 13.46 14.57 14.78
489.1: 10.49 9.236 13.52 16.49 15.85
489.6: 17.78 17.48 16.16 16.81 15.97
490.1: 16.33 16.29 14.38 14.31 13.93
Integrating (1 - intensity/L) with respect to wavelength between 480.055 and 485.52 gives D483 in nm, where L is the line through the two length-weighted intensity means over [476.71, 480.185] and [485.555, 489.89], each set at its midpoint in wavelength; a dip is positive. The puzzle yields -0.41 nm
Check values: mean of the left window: 14.6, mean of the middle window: 15.7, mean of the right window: 14.6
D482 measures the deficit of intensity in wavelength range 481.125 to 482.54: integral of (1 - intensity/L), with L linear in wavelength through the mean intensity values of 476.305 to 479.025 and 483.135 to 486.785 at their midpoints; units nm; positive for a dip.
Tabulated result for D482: -0.11 nm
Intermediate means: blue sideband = 14.2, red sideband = 15.3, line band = 16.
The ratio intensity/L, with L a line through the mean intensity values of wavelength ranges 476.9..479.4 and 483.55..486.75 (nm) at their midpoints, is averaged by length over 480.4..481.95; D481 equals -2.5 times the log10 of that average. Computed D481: -0.11 mag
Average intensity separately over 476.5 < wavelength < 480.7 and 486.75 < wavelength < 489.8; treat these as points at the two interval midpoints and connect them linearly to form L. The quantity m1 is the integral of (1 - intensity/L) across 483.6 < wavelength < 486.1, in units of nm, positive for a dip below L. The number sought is -0.174 nm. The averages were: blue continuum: 14.8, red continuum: 14.4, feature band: 15.5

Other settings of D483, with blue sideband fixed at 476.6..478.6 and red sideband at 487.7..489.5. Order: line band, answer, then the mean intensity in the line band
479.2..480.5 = -0.16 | 16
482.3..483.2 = -0.02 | 14.6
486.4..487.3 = 0.00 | 14.2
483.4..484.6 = -0.08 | 15.2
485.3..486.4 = -0.08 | 15.2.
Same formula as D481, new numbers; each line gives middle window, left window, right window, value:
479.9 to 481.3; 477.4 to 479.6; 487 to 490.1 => -0.11 mag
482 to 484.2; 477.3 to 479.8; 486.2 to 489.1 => -0.04 mag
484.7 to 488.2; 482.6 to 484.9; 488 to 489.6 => -0.03 mag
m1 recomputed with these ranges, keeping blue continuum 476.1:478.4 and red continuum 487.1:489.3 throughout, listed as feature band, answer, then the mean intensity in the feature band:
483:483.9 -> -0.072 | 15.1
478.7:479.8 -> -0.076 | 15.2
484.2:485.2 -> -0.106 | 15.5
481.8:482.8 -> -0.098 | 15.4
